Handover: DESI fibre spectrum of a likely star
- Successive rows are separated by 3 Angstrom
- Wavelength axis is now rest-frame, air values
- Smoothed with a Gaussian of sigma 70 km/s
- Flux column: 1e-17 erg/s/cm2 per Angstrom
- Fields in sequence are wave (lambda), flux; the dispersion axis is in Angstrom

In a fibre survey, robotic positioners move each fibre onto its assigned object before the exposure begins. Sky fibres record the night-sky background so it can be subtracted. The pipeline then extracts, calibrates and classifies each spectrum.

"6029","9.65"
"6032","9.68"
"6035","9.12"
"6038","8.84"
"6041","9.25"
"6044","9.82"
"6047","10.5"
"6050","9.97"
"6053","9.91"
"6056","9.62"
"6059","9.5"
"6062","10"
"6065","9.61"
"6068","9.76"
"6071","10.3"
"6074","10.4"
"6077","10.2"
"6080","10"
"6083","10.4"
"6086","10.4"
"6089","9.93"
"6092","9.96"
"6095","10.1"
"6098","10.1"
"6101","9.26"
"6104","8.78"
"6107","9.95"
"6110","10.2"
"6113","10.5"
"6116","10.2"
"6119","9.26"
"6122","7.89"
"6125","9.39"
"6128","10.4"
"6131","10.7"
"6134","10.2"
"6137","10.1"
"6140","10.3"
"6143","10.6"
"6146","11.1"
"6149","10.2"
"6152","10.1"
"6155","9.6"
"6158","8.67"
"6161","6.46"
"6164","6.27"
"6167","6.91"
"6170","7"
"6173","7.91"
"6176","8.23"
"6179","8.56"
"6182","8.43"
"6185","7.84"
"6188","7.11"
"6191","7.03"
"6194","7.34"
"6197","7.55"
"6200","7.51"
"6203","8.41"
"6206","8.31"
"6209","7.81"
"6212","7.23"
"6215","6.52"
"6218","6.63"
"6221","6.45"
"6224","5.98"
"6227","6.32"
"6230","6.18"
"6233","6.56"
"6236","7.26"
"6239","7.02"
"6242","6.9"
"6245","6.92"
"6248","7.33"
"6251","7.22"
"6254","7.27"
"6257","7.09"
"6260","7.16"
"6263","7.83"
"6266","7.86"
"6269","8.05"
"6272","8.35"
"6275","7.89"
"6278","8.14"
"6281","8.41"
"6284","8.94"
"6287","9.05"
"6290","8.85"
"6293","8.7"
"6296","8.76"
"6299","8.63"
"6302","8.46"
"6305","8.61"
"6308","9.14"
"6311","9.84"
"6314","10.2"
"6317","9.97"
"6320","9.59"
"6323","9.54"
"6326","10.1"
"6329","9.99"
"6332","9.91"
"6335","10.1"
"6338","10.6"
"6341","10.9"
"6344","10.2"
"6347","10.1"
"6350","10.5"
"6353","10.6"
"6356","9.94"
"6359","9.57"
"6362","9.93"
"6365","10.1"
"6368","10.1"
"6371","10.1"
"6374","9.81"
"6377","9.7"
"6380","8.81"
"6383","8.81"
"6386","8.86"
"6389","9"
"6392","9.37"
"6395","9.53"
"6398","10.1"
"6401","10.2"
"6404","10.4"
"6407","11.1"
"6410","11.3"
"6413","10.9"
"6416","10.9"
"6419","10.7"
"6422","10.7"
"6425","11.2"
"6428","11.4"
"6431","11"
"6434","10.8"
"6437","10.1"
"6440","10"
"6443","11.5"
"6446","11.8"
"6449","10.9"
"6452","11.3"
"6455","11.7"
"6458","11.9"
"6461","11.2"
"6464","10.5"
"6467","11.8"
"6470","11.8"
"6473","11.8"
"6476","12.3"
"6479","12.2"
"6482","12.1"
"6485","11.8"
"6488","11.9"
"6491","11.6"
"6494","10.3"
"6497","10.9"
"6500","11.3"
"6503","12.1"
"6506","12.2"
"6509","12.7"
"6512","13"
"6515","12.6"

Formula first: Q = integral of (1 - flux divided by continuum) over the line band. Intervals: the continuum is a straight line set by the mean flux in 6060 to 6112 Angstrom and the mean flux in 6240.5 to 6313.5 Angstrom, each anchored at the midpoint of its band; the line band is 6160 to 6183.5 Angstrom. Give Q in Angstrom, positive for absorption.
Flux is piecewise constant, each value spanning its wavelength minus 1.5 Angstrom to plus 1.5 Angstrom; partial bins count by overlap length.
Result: 4.3 Angstrom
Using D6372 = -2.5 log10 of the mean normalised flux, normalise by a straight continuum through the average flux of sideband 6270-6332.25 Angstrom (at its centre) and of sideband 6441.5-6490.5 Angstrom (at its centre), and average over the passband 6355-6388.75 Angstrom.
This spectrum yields 0.06 mag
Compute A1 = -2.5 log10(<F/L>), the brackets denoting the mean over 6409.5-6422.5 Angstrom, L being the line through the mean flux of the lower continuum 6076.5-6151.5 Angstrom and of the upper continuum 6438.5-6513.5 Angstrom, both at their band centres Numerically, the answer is 0.05 mag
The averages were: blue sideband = 10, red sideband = 11.6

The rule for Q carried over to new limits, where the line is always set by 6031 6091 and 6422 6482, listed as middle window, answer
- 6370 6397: 4.24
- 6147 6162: 1.54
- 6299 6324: 3.32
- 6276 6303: 5.22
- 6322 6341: 1.32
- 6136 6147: -0.38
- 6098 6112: 0.54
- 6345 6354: 0.47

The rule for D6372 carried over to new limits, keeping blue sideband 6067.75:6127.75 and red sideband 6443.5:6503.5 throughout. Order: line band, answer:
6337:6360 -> 0.07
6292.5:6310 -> 0.23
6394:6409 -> 0.09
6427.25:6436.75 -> 0.04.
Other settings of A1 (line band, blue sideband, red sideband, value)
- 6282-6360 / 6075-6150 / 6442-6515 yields 0.142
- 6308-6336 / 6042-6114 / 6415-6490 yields 0.103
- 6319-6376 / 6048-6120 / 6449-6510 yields 0.101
